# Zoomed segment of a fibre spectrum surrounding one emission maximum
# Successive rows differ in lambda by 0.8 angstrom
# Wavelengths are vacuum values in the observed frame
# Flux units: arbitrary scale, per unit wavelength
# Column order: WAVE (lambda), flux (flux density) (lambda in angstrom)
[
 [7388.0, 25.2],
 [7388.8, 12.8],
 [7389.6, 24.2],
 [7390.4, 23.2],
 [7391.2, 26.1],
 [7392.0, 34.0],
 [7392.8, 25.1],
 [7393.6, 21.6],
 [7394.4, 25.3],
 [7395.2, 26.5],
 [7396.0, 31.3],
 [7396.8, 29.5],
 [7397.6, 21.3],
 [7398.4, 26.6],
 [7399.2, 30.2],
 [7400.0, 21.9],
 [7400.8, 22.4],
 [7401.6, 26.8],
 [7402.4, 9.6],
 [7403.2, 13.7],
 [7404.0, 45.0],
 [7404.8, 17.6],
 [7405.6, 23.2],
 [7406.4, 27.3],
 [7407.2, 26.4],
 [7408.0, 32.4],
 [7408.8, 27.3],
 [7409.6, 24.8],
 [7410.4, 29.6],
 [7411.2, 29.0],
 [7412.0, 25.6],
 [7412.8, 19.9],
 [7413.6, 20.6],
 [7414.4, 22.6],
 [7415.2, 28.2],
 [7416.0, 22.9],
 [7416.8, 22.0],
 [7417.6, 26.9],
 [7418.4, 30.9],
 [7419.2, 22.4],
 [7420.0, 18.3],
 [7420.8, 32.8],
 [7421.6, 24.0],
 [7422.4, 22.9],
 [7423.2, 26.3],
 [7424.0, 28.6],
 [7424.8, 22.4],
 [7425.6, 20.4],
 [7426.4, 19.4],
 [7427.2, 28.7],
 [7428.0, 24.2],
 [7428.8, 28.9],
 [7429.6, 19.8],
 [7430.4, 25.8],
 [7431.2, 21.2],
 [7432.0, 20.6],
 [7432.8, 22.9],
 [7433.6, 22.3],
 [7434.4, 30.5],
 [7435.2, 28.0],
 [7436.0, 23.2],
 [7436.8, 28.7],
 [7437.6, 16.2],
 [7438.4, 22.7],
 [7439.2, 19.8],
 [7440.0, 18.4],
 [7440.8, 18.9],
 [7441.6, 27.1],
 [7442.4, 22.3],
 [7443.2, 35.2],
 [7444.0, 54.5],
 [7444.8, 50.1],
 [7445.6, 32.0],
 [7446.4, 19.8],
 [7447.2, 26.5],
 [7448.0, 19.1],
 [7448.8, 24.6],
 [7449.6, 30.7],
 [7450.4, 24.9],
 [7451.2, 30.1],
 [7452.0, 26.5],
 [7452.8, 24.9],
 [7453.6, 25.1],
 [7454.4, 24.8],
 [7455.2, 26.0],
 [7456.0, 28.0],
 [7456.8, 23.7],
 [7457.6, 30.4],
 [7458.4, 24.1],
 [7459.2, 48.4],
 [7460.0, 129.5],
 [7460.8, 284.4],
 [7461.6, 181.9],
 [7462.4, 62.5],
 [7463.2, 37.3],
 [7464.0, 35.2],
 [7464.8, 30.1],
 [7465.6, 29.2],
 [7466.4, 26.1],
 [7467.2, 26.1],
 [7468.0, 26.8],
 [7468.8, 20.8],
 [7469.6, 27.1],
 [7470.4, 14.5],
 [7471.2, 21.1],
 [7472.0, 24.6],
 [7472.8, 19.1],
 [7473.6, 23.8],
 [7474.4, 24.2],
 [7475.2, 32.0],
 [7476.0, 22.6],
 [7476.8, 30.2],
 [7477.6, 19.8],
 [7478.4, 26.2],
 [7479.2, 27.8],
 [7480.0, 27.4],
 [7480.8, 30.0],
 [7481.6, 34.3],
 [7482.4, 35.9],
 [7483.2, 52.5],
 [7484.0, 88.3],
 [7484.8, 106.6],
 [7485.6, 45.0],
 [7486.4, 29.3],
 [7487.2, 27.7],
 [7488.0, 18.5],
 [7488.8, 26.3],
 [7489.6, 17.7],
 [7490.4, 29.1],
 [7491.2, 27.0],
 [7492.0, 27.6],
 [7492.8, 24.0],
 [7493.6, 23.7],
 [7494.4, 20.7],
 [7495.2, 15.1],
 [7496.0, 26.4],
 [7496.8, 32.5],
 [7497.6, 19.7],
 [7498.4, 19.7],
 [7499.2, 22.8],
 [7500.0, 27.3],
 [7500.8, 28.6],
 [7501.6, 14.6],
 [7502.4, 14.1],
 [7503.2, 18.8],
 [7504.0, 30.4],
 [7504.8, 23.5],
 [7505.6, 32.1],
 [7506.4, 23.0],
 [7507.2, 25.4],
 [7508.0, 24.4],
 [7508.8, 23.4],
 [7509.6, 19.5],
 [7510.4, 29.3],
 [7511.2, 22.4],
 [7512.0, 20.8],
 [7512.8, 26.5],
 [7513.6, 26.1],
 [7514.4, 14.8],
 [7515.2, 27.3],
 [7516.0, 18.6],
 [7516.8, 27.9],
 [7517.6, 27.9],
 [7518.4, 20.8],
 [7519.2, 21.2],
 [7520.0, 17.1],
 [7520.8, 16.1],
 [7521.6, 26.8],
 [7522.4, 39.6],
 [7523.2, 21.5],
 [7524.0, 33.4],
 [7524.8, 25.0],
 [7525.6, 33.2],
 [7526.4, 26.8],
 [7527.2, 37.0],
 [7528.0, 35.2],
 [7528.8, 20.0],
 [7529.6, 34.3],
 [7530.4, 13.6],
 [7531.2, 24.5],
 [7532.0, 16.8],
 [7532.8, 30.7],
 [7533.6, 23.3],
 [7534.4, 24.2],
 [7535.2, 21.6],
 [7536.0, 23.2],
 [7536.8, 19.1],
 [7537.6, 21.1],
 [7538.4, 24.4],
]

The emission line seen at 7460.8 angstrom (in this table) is H-alpha 6563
